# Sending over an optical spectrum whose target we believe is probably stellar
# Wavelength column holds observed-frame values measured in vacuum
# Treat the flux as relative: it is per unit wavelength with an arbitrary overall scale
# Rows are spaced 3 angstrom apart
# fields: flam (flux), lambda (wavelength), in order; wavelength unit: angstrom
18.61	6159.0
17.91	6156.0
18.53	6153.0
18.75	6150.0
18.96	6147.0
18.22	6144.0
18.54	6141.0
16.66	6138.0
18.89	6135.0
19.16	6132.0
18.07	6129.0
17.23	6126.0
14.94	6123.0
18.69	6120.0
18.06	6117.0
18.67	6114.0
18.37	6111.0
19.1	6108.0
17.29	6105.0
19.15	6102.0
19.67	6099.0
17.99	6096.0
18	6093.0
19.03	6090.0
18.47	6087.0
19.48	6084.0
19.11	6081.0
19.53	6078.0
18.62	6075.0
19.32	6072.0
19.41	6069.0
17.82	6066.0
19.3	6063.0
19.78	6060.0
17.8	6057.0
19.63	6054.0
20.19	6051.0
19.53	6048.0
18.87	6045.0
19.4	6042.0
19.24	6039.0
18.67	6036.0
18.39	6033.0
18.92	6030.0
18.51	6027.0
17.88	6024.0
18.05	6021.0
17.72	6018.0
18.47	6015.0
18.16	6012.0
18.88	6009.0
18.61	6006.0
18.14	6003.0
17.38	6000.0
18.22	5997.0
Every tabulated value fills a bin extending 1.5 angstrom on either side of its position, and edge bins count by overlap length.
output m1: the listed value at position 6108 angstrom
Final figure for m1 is 19.1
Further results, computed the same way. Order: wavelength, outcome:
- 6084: 19.48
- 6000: 17.38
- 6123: 14.94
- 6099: 19.67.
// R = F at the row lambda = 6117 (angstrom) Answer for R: 18.06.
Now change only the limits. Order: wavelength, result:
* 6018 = 17.72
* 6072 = 19.32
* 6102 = 19.15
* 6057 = 17.8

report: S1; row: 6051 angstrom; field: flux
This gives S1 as 20.19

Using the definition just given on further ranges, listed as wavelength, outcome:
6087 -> 18.47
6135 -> 18.89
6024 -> 17.88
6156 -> 17.91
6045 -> 18.87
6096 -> 17.99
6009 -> 18.88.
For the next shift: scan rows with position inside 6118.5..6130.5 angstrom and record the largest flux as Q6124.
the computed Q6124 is 18.69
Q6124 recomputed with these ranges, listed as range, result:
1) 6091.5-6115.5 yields 19.67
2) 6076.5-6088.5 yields 19.53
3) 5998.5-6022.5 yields 18.88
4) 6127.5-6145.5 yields 19.16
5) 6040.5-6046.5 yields 19.4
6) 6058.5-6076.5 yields 19.78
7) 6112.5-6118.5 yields 18.67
